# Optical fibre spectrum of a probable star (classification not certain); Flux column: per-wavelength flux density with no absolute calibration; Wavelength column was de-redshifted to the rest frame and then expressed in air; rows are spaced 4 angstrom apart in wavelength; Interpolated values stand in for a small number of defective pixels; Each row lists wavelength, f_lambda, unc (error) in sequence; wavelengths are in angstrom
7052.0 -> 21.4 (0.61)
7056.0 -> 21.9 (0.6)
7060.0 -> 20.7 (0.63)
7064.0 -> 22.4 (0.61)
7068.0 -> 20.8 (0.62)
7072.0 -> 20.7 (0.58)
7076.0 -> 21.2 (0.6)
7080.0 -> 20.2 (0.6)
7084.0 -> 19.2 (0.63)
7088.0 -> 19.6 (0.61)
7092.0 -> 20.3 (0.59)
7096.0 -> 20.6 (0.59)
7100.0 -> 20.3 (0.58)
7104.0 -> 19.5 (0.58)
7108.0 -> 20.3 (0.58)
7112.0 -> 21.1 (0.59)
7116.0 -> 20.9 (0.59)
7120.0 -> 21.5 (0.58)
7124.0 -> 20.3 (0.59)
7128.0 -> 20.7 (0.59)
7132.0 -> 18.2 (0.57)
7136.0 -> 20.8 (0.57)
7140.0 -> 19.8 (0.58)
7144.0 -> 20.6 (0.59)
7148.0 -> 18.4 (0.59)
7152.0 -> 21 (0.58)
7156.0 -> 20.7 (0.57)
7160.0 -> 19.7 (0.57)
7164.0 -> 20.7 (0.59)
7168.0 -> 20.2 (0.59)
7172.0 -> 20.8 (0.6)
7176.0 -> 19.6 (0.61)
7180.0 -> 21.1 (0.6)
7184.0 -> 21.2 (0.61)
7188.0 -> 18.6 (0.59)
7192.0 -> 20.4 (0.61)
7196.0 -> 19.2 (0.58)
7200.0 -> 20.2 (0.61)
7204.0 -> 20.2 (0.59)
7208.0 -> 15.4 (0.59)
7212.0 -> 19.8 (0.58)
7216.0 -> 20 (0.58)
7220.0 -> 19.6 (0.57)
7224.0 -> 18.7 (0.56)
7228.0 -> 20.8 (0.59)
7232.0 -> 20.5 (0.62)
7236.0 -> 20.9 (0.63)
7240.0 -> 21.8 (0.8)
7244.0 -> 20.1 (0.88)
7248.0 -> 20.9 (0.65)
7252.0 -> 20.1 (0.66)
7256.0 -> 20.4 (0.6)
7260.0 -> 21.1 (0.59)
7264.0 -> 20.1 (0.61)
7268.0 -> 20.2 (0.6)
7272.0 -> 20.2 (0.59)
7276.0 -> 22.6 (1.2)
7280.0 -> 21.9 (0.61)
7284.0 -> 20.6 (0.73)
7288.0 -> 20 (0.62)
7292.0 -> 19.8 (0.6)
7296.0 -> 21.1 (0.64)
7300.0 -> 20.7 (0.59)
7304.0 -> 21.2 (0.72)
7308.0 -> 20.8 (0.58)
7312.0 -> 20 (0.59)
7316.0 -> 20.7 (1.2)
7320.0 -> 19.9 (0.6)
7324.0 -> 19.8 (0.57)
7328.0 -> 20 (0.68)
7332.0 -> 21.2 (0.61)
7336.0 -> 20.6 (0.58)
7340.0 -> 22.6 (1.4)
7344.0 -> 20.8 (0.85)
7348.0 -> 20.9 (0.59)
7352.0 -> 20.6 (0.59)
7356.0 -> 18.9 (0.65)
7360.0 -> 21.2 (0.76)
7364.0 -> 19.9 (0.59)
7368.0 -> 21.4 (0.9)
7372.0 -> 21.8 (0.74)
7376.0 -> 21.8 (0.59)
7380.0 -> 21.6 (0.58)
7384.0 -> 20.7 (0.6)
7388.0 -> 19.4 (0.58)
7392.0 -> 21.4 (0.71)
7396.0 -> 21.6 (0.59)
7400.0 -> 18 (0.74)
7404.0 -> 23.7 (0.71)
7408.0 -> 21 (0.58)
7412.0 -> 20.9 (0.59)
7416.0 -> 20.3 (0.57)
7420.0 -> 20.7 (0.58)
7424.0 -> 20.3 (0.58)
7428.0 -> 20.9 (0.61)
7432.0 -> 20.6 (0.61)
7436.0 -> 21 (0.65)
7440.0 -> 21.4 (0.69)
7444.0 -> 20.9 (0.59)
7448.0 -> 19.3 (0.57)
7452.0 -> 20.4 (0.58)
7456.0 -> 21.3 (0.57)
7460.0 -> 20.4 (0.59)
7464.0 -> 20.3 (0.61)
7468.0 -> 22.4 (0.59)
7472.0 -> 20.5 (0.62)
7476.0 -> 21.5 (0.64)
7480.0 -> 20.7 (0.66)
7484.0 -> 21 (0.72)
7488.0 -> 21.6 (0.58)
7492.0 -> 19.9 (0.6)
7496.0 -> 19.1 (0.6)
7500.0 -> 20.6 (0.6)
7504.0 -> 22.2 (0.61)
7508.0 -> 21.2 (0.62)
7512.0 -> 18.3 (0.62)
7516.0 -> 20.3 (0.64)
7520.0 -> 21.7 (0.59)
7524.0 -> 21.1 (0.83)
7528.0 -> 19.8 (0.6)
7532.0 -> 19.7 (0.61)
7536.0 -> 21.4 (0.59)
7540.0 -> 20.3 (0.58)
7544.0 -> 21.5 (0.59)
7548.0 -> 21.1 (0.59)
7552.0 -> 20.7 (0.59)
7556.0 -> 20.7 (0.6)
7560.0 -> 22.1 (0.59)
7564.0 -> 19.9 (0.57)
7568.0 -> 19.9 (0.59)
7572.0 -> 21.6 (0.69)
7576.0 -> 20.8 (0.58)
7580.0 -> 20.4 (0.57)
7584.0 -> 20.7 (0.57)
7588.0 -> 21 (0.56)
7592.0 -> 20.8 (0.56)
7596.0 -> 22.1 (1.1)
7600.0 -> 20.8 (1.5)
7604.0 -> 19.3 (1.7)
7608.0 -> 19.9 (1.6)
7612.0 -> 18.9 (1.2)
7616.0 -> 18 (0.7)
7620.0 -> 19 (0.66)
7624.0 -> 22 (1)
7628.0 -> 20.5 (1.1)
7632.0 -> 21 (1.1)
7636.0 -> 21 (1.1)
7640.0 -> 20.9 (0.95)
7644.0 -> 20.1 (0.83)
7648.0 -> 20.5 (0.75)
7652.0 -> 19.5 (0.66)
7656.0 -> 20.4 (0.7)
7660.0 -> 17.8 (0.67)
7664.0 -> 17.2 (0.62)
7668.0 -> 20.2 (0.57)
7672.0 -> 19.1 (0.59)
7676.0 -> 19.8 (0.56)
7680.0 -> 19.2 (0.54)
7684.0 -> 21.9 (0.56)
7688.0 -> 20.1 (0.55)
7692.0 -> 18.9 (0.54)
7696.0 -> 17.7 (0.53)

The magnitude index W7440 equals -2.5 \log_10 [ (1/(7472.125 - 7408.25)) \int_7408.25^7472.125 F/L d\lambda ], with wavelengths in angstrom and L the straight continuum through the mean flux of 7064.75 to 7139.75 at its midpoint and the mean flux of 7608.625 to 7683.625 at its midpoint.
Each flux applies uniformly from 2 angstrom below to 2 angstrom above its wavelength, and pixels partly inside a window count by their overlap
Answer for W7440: -0.04 mag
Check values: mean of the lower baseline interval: 20.4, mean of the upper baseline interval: 19.8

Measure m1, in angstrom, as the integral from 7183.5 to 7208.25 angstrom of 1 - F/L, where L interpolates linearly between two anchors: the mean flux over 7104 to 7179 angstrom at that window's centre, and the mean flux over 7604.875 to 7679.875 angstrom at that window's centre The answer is 0.9 angstrom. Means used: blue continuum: 20.3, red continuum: 19.7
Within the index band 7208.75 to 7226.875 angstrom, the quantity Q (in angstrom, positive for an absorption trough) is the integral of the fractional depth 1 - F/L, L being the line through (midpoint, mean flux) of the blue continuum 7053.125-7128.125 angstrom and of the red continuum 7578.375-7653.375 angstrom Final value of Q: 1.12 angstrom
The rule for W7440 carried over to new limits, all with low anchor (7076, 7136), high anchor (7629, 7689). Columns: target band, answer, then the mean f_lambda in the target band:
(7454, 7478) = -0.05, 21.1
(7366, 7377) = -0.08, 21.7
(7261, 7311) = -0.03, 20.8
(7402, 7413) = -0.10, 22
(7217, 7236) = 0.01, 20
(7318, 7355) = -0.03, 20.7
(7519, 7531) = -0.04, 20.7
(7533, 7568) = -0.05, 20.9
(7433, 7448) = -0.04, 20.8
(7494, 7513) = -0.02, 20.4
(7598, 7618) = 0.03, 19.4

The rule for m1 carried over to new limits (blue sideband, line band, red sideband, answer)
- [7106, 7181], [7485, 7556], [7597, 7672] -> -2.38 angstrom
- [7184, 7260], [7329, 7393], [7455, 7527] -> -1.70 angstrom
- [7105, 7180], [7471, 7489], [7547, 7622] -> -0.61 angstrom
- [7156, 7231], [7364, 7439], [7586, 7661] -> -3.43 angstrom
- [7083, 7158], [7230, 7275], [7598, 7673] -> -1.14 angstrom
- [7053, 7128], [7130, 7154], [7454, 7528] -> 1.00 angstrom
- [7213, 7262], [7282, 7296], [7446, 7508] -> 0.14 angstrom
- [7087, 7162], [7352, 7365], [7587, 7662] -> 0.07 angstrom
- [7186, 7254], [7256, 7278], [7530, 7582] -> -0.92 angstrom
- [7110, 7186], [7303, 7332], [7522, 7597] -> 0.26 angstrom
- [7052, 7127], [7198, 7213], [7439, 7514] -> 1.32 angstrom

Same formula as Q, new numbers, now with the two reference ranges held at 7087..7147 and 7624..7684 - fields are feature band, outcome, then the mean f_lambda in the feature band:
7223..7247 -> -0.4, 20.6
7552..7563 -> -0.6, 21.1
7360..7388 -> -1.3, 21.1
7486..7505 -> -0.5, 20.6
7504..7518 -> -0.2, 20.3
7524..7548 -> -0.7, 20.6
